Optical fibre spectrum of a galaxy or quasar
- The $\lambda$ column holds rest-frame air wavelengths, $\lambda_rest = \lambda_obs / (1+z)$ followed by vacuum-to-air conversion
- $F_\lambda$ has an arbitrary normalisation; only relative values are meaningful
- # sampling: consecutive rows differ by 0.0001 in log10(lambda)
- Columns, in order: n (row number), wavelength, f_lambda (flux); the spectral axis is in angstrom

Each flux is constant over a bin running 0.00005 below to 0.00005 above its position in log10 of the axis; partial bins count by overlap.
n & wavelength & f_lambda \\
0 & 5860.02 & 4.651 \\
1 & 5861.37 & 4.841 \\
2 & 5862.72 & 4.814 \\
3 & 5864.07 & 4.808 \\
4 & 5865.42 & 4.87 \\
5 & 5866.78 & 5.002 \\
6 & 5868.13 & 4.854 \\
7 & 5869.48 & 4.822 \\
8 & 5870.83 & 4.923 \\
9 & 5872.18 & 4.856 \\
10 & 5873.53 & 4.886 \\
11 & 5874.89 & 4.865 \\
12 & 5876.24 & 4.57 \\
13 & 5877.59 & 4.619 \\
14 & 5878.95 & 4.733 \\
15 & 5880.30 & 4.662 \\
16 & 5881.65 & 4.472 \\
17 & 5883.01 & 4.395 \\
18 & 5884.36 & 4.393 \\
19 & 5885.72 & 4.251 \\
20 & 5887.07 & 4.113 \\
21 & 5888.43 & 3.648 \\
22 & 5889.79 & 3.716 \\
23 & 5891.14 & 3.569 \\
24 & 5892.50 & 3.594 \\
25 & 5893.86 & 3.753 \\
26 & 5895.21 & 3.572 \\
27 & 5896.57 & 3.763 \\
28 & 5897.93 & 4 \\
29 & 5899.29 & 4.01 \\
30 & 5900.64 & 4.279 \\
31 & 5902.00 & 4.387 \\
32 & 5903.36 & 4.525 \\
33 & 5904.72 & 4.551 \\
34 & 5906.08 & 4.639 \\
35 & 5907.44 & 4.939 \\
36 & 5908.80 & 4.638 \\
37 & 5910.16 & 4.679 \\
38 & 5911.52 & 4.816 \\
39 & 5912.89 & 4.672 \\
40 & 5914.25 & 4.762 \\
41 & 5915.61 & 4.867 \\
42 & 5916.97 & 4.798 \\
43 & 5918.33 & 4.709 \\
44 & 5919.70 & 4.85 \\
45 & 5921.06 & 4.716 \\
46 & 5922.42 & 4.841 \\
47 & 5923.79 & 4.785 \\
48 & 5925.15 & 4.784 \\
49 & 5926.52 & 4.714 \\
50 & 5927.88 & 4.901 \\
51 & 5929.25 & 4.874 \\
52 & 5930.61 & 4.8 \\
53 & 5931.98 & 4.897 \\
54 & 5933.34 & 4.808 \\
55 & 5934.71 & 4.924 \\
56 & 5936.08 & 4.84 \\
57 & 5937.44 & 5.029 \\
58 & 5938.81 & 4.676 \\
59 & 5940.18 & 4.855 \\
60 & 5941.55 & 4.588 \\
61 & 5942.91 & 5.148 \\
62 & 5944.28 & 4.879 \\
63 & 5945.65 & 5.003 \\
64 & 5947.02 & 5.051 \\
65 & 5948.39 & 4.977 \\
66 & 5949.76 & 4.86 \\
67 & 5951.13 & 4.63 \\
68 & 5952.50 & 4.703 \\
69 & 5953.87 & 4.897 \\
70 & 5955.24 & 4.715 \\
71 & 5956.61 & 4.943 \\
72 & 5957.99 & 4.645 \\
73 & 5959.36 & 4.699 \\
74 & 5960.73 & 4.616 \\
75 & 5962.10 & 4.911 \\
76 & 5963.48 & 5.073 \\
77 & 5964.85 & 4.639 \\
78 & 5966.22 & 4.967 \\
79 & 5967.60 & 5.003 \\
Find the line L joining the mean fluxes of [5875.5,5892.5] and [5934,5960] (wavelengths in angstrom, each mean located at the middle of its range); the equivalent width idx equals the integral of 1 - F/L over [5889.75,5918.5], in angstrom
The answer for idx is 0.7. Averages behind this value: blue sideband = 4.24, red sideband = 4.84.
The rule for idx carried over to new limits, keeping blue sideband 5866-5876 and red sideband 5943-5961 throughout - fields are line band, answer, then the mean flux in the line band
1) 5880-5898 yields 3.3 angstrom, 3.98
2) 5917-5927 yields 0.1 angstrom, 4.77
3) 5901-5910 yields 0.5 angstrom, 4.6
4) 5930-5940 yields 0.0 angstrom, 4.85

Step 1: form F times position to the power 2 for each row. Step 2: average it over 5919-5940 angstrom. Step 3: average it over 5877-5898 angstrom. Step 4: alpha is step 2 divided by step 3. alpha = 1.2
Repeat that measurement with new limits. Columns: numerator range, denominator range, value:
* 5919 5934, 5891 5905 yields 1.21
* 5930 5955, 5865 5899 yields 1.14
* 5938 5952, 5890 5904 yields 1.26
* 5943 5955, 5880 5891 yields 1.20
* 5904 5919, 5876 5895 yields 1.15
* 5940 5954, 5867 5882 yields 1.05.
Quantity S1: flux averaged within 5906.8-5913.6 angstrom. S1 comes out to 4.74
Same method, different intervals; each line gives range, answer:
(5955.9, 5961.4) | 4.72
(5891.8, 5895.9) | 3.64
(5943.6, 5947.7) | 4.98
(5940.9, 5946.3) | 4.91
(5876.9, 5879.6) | 4.67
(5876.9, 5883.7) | 4.58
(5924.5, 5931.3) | 4.81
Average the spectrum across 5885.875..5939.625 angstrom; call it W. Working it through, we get 4.5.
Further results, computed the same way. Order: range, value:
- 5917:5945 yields 4.83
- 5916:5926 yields 4.78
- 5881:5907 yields 4.09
